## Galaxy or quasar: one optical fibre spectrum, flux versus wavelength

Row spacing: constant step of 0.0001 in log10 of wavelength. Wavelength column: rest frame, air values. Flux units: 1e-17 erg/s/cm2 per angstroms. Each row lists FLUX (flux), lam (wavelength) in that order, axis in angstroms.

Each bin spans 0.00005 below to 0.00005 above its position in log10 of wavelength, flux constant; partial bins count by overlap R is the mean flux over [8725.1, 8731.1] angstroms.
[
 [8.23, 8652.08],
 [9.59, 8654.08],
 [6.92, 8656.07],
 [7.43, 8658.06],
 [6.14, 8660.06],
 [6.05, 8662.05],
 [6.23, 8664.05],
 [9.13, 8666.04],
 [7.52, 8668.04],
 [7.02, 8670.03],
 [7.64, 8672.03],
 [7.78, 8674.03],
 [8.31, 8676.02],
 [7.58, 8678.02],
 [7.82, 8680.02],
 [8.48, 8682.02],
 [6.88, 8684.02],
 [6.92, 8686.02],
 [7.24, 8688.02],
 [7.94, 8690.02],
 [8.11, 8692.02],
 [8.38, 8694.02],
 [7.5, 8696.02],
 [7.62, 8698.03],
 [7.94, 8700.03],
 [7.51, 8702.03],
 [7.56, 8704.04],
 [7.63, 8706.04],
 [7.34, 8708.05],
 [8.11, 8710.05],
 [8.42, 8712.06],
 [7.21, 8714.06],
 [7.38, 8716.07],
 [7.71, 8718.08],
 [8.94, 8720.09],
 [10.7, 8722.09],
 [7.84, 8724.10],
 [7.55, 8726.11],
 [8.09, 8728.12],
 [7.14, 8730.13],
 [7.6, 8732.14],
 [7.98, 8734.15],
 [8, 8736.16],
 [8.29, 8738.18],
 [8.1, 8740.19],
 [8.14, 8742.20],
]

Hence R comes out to 7.59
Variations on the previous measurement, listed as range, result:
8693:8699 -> 7.83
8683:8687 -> 6.91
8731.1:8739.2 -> 7.96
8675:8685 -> 7.82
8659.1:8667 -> 6.88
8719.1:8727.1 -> 8.77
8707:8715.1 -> 7.77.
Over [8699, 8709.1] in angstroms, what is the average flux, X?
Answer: 7.6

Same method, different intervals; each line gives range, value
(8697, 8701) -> 7.77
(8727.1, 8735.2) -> 7.71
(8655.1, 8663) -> 6.64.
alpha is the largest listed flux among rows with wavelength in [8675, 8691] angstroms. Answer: 8.48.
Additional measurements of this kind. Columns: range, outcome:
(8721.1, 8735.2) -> 10.7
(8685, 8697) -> 8.38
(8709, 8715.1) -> 8.42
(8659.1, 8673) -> 9.13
